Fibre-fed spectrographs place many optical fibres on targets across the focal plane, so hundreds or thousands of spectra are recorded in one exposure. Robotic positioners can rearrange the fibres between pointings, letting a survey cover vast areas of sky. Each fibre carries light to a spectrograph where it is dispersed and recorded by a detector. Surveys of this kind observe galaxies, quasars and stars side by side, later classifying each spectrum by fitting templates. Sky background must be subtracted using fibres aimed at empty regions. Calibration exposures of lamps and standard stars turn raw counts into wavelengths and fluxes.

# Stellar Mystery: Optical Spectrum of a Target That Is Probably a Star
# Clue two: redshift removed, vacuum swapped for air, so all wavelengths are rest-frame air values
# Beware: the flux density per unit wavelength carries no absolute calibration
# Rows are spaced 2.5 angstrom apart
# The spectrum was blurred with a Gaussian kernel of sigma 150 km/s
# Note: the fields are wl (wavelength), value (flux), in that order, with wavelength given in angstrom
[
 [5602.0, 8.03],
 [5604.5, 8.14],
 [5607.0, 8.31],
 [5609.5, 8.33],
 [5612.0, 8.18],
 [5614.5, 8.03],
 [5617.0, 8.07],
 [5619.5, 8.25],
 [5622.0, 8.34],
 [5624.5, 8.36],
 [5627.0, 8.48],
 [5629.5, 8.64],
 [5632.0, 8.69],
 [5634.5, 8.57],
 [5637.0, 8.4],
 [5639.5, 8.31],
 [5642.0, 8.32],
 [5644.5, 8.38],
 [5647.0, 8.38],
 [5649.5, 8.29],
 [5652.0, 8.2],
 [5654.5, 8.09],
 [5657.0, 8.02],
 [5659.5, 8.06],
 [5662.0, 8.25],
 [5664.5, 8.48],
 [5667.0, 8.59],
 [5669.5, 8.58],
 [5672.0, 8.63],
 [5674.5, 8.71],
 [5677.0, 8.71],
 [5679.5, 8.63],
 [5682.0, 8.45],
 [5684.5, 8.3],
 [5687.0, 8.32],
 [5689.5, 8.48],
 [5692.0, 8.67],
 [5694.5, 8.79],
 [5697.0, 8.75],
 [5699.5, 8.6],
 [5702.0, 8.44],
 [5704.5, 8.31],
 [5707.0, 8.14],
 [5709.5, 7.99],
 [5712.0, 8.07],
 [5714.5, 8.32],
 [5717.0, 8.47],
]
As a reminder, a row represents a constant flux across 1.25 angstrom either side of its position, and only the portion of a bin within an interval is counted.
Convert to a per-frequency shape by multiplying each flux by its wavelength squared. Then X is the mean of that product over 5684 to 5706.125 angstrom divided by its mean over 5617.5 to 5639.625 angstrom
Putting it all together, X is 1.03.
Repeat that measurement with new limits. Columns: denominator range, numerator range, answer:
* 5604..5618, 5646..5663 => 1.02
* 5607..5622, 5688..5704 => 1.08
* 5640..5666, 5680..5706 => 1.05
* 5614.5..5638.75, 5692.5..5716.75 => 1.03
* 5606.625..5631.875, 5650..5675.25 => 1.02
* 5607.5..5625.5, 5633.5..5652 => 1.03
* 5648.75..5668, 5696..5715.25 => 1.03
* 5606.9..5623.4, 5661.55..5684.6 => 1.06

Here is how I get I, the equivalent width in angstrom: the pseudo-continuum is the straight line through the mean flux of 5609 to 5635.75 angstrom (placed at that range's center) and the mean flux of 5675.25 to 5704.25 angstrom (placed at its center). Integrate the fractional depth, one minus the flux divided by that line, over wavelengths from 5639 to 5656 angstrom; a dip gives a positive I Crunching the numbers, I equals 0.3 angstrom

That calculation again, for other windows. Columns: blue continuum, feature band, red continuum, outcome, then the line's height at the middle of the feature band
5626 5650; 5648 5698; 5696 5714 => -0.39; 8.38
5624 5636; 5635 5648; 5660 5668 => 0.20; 8.5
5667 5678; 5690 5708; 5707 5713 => -0.67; 8.23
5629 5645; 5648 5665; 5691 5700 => 0.72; 8.55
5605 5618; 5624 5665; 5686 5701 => 0.03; 8.35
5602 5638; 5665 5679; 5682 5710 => -0.37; 8.41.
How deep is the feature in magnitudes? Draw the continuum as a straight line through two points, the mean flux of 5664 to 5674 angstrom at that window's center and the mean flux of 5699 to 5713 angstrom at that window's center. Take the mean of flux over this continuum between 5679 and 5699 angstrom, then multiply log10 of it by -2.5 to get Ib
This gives -0.02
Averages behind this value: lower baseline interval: 8.59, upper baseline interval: 8.24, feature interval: 8.55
